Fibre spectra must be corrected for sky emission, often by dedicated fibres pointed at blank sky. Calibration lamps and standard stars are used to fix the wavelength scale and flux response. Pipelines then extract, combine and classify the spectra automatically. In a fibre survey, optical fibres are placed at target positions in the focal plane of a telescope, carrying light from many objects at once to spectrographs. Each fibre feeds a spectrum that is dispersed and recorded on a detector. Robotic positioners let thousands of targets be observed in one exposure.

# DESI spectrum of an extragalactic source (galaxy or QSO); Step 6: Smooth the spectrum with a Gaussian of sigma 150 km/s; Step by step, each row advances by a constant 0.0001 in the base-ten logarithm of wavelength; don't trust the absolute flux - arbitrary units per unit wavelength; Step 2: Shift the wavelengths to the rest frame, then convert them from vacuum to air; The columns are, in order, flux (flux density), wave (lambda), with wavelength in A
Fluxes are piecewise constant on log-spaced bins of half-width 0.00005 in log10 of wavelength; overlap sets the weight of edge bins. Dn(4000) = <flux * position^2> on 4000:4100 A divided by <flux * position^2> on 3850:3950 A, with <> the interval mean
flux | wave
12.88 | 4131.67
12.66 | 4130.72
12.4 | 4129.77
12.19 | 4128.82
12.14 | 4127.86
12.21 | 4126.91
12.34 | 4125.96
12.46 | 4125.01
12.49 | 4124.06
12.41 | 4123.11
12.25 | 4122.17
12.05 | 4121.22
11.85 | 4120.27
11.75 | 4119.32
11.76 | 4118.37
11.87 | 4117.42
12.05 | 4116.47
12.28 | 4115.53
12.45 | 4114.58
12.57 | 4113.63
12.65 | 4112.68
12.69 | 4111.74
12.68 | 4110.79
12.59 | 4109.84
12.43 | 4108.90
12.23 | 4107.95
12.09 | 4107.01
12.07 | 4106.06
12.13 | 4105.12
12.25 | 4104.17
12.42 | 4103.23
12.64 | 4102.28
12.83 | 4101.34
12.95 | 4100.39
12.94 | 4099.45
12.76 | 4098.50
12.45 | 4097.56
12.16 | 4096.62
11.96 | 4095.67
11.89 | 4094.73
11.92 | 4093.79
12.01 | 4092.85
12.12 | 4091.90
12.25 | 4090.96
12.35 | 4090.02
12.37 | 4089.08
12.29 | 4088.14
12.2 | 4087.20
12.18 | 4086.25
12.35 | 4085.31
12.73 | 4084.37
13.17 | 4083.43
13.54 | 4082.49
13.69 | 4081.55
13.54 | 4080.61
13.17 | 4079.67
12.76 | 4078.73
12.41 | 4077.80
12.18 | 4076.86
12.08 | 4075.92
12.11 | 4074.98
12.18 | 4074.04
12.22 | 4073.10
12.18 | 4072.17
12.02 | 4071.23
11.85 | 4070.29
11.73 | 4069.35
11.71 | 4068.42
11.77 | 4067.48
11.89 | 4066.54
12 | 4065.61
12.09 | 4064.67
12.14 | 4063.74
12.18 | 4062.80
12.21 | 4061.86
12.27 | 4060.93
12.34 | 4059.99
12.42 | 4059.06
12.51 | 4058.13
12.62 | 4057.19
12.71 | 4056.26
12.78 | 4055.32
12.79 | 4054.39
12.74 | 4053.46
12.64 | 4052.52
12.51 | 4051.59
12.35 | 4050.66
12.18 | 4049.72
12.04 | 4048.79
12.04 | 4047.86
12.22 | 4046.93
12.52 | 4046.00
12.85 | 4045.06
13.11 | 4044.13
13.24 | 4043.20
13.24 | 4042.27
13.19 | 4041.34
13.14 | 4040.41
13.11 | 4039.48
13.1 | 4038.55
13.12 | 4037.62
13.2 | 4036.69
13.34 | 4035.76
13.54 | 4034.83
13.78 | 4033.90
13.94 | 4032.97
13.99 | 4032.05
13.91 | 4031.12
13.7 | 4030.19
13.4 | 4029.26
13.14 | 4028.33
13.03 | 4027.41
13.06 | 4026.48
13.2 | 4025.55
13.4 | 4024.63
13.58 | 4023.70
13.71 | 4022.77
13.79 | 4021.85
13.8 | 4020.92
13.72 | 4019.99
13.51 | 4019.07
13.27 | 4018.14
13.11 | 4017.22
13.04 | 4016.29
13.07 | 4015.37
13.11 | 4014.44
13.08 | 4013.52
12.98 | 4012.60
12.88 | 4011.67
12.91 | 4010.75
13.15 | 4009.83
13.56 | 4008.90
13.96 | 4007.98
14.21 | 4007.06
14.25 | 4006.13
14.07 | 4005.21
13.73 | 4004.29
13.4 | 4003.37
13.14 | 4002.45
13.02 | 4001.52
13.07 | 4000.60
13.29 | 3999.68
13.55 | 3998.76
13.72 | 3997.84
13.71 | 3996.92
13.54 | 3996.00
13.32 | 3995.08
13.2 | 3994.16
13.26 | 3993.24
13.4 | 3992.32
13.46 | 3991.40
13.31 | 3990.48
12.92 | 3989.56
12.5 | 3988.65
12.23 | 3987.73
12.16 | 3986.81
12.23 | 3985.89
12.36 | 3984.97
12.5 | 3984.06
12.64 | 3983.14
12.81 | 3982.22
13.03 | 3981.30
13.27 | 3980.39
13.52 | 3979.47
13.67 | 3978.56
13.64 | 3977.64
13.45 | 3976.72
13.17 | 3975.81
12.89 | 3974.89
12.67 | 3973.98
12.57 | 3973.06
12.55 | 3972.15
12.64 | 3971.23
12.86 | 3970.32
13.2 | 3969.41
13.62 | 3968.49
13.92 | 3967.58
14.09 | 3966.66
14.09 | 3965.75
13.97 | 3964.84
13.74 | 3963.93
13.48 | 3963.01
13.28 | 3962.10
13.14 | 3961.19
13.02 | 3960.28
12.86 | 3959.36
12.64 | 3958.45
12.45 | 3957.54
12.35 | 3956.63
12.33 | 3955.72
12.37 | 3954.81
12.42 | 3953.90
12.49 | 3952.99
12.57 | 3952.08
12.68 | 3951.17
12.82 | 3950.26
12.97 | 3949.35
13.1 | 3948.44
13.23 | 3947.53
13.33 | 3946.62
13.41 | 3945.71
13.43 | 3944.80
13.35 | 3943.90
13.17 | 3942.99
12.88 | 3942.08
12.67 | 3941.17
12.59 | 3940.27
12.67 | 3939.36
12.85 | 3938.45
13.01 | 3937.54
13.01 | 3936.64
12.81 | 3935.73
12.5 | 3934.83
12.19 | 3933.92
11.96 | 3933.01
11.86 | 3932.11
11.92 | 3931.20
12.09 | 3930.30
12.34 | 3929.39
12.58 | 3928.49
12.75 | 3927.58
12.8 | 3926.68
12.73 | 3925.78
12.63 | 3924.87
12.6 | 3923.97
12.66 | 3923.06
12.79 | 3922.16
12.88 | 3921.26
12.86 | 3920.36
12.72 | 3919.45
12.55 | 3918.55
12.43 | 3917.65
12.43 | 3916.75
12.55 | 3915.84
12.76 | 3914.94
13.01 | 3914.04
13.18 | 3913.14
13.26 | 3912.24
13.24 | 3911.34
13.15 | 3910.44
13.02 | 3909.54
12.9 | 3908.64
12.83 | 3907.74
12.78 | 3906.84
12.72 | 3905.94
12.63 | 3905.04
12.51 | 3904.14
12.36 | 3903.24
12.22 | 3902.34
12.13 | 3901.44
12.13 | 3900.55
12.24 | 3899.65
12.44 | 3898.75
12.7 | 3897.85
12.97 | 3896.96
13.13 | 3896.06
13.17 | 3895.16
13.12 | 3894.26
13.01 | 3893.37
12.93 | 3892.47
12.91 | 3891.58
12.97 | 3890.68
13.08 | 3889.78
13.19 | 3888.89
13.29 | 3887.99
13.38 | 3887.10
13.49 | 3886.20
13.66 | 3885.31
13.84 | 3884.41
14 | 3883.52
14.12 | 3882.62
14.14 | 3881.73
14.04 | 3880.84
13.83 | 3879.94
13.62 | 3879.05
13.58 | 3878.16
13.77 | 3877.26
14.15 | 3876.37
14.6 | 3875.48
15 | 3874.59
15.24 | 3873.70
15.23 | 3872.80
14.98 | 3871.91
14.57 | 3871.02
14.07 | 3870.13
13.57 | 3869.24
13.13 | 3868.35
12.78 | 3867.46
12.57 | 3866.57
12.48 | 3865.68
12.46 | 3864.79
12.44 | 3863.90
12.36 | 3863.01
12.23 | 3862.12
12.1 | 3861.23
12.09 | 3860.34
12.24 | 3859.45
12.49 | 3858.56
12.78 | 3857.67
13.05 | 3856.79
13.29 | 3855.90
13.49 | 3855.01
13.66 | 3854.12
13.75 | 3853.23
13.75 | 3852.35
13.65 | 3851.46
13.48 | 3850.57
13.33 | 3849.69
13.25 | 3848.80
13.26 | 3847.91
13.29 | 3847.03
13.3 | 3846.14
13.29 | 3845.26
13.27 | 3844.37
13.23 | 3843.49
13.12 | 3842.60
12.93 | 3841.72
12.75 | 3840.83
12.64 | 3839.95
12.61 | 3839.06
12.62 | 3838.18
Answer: 1.06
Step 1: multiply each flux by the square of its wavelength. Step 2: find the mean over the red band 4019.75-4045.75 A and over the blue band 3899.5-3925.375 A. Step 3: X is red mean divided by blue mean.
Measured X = 1.12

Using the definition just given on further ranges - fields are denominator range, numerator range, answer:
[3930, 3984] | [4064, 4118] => 1.02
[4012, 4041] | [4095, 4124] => 0.96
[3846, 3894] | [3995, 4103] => 1.05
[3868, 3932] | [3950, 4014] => 1.04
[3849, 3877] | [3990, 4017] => 1.07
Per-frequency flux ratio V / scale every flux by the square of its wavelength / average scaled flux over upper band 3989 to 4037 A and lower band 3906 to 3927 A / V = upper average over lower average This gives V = 1.10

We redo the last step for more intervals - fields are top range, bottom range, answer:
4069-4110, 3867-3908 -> 1.03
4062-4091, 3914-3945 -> 1.05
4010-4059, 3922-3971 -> 1.06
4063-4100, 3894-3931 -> 1.06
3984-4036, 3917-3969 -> 1.07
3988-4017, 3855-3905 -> 1.07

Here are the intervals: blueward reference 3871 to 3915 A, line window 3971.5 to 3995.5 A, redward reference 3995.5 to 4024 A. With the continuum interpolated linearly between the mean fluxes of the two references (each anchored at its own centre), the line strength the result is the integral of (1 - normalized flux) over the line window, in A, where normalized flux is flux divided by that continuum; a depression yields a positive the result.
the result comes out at 0.8 A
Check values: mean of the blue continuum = 13.3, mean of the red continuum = 13.4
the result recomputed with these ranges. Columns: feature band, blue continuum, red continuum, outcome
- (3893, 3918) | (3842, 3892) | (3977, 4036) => 1.20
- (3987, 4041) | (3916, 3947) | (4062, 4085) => -3.69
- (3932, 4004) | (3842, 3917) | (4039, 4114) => -0.79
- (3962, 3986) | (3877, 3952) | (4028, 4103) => -0.74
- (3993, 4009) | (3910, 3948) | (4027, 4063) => -0.88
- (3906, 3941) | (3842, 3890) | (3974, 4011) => 1.75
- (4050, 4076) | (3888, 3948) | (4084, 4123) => 0.32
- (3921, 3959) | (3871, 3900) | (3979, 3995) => 1.57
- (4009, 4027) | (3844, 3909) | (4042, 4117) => -0.88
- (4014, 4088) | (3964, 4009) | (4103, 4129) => -0.27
